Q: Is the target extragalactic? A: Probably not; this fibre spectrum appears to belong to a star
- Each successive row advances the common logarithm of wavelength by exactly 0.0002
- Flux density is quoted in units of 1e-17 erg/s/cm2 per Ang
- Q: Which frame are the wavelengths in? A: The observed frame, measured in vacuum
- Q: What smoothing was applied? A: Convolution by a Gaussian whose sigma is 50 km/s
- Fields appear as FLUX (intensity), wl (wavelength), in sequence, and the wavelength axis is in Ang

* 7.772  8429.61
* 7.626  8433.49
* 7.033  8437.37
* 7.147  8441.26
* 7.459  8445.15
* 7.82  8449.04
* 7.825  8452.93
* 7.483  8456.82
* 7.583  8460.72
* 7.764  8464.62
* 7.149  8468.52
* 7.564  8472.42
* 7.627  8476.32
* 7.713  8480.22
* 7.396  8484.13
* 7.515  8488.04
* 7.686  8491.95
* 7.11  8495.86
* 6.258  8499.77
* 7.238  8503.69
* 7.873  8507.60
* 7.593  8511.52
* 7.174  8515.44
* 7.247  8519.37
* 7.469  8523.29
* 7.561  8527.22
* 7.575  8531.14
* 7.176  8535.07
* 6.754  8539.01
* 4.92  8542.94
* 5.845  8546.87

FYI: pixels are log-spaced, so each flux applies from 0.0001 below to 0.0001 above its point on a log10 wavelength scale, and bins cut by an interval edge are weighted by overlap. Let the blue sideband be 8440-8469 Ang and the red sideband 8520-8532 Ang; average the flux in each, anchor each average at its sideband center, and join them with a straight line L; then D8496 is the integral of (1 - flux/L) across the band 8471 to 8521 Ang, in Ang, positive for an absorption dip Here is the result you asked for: 0.95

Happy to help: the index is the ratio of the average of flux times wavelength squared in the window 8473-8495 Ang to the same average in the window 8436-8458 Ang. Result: 1.02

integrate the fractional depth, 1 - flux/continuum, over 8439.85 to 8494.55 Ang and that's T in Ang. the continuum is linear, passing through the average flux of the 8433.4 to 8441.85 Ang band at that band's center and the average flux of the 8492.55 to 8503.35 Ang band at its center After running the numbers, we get -3.86 Ang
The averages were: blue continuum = 7.21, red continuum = 6.89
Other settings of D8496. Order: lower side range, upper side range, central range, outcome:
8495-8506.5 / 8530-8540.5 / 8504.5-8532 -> -1.7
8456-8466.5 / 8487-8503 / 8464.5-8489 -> -0.4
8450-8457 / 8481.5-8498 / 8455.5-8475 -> 0.3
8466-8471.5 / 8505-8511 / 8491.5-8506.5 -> 1.1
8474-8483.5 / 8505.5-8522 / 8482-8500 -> 0.7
